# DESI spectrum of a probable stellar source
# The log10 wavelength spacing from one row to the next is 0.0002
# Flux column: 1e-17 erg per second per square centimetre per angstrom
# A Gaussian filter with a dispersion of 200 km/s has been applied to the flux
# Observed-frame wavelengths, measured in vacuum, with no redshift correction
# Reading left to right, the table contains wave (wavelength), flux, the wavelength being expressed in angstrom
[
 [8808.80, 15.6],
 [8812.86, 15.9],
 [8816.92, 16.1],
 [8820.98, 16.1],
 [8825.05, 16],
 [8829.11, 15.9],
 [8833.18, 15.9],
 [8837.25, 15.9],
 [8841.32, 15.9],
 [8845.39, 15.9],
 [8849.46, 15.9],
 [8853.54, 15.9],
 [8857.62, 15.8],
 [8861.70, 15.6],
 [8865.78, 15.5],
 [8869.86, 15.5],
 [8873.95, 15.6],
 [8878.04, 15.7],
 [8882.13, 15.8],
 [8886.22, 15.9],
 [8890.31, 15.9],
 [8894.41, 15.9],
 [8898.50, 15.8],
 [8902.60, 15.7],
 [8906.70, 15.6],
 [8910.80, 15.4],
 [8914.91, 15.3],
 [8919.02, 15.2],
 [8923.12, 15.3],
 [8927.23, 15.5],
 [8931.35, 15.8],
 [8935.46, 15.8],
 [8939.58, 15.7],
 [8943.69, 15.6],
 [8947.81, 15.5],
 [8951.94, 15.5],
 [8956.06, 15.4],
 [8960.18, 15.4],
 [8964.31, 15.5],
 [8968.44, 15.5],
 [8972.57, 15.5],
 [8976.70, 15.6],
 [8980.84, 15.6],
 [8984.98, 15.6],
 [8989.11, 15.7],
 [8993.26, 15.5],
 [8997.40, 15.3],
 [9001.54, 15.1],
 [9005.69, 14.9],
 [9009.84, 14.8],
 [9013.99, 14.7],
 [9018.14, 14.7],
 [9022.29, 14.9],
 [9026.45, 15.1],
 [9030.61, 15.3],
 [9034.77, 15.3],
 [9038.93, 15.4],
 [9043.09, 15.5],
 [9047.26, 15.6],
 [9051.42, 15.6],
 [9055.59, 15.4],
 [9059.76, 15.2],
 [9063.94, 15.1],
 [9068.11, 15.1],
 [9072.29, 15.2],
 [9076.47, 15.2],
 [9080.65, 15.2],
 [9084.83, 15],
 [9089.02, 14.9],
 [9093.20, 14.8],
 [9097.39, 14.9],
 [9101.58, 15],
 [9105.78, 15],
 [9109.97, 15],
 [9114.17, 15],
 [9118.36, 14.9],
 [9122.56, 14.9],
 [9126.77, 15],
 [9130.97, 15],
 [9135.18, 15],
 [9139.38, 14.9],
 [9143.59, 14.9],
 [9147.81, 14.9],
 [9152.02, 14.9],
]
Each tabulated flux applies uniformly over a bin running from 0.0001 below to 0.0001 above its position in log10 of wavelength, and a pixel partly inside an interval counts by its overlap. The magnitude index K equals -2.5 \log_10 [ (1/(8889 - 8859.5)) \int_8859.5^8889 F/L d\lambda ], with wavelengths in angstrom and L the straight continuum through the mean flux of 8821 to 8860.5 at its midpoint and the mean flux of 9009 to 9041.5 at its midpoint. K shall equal 0.006 mag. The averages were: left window 15.9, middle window 15.7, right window 15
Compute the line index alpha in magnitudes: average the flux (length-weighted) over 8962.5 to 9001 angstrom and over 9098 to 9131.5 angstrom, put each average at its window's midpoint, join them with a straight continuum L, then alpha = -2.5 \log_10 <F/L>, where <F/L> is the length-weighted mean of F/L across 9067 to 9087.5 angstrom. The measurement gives 0.00 mag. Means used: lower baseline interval 15.5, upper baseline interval 15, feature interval 15.1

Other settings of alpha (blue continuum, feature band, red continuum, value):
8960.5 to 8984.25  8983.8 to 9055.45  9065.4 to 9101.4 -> 0.006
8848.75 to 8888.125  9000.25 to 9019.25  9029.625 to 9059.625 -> 0.047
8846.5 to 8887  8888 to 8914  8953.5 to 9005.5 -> -0.004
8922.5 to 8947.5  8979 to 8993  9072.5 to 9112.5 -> -0.013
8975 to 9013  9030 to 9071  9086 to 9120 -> -0.016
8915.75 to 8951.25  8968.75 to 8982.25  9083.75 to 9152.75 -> -0.011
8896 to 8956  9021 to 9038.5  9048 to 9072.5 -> 0.012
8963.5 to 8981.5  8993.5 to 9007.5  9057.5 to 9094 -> 0.018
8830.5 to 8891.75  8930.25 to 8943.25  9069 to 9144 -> -0.015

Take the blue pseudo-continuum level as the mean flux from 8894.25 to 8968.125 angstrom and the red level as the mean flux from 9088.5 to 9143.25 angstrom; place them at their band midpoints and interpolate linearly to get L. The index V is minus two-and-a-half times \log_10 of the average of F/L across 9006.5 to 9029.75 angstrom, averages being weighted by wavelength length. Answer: 0.028 mag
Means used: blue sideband 15.5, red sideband 14.9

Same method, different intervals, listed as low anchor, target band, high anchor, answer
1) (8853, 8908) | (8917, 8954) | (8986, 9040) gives -0.005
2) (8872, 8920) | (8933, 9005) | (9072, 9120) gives -0.006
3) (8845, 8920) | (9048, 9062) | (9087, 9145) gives -0.020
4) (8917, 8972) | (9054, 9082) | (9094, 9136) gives -0.006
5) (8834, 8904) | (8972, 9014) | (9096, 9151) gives 0.004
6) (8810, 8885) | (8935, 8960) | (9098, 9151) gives -0.003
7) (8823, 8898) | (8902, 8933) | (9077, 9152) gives 0.011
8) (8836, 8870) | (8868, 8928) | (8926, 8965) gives 0.005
